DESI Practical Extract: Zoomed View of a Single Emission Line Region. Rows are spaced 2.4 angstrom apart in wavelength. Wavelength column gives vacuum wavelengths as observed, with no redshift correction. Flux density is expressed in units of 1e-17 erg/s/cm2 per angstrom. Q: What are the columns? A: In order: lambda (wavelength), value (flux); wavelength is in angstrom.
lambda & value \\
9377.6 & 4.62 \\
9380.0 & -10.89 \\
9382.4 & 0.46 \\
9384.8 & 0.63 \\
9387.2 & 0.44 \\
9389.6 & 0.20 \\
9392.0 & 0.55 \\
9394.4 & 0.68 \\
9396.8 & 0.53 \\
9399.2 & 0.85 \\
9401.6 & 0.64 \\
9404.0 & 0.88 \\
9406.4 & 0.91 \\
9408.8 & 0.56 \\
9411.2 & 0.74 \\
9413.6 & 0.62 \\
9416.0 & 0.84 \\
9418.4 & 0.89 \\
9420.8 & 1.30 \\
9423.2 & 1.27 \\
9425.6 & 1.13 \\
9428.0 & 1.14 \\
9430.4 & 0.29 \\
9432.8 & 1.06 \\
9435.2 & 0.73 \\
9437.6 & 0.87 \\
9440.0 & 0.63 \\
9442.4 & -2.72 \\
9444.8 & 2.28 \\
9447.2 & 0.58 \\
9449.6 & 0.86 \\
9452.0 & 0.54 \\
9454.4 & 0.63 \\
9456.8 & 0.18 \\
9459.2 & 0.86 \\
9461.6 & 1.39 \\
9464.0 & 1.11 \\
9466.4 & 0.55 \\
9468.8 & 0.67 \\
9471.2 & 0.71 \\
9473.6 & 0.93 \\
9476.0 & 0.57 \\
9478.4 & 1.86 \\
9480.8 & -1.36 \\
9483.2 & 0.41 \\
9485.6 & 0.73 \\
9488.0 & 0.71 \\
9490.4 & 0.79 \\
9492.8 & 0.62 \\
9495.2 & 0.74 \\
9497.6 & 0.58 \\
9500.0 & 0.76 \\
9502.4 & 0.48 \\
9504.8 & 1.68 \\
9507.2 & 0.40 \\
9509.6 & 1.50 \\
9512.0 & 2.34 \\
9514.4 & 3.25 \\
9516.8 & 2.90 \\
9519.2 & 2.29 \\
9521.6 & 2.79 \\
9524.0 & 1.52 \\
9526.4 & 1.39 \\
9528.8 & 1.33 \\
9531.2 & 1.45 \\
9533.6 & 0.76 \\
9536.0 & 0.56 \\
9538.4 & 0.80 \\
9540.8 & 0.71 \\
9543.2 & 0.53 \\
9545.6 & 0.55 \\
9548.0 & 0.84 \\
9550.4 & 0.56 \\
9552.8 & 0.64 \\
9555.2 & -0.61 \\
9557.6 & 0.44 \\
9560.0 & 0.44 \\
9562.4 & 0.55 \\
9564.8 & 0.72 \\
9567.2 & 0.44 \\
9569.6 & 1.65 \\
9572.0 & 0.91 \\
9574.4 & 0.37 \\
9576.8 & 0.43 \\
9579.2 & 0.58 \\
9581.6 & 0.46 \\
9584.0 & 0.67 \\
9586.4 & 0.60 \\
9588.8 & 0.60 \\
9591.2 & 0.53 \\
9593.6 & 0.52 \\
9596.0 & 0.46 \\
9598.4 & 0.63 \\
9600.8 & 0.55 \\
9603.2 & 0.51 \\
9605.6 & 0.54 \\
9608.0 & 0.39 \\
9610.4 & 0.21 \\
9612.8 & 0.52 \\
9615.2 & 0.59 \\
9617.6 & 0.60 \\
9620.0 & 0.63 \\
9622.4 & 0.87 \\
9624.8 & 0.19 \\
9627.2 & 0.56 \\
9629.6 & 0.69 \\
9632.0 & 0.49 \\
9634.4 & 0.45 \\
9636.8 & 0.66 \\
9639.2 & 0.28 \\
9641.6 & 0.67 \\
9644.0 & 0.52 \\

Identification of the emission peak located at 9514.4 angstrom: [O III] 5007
